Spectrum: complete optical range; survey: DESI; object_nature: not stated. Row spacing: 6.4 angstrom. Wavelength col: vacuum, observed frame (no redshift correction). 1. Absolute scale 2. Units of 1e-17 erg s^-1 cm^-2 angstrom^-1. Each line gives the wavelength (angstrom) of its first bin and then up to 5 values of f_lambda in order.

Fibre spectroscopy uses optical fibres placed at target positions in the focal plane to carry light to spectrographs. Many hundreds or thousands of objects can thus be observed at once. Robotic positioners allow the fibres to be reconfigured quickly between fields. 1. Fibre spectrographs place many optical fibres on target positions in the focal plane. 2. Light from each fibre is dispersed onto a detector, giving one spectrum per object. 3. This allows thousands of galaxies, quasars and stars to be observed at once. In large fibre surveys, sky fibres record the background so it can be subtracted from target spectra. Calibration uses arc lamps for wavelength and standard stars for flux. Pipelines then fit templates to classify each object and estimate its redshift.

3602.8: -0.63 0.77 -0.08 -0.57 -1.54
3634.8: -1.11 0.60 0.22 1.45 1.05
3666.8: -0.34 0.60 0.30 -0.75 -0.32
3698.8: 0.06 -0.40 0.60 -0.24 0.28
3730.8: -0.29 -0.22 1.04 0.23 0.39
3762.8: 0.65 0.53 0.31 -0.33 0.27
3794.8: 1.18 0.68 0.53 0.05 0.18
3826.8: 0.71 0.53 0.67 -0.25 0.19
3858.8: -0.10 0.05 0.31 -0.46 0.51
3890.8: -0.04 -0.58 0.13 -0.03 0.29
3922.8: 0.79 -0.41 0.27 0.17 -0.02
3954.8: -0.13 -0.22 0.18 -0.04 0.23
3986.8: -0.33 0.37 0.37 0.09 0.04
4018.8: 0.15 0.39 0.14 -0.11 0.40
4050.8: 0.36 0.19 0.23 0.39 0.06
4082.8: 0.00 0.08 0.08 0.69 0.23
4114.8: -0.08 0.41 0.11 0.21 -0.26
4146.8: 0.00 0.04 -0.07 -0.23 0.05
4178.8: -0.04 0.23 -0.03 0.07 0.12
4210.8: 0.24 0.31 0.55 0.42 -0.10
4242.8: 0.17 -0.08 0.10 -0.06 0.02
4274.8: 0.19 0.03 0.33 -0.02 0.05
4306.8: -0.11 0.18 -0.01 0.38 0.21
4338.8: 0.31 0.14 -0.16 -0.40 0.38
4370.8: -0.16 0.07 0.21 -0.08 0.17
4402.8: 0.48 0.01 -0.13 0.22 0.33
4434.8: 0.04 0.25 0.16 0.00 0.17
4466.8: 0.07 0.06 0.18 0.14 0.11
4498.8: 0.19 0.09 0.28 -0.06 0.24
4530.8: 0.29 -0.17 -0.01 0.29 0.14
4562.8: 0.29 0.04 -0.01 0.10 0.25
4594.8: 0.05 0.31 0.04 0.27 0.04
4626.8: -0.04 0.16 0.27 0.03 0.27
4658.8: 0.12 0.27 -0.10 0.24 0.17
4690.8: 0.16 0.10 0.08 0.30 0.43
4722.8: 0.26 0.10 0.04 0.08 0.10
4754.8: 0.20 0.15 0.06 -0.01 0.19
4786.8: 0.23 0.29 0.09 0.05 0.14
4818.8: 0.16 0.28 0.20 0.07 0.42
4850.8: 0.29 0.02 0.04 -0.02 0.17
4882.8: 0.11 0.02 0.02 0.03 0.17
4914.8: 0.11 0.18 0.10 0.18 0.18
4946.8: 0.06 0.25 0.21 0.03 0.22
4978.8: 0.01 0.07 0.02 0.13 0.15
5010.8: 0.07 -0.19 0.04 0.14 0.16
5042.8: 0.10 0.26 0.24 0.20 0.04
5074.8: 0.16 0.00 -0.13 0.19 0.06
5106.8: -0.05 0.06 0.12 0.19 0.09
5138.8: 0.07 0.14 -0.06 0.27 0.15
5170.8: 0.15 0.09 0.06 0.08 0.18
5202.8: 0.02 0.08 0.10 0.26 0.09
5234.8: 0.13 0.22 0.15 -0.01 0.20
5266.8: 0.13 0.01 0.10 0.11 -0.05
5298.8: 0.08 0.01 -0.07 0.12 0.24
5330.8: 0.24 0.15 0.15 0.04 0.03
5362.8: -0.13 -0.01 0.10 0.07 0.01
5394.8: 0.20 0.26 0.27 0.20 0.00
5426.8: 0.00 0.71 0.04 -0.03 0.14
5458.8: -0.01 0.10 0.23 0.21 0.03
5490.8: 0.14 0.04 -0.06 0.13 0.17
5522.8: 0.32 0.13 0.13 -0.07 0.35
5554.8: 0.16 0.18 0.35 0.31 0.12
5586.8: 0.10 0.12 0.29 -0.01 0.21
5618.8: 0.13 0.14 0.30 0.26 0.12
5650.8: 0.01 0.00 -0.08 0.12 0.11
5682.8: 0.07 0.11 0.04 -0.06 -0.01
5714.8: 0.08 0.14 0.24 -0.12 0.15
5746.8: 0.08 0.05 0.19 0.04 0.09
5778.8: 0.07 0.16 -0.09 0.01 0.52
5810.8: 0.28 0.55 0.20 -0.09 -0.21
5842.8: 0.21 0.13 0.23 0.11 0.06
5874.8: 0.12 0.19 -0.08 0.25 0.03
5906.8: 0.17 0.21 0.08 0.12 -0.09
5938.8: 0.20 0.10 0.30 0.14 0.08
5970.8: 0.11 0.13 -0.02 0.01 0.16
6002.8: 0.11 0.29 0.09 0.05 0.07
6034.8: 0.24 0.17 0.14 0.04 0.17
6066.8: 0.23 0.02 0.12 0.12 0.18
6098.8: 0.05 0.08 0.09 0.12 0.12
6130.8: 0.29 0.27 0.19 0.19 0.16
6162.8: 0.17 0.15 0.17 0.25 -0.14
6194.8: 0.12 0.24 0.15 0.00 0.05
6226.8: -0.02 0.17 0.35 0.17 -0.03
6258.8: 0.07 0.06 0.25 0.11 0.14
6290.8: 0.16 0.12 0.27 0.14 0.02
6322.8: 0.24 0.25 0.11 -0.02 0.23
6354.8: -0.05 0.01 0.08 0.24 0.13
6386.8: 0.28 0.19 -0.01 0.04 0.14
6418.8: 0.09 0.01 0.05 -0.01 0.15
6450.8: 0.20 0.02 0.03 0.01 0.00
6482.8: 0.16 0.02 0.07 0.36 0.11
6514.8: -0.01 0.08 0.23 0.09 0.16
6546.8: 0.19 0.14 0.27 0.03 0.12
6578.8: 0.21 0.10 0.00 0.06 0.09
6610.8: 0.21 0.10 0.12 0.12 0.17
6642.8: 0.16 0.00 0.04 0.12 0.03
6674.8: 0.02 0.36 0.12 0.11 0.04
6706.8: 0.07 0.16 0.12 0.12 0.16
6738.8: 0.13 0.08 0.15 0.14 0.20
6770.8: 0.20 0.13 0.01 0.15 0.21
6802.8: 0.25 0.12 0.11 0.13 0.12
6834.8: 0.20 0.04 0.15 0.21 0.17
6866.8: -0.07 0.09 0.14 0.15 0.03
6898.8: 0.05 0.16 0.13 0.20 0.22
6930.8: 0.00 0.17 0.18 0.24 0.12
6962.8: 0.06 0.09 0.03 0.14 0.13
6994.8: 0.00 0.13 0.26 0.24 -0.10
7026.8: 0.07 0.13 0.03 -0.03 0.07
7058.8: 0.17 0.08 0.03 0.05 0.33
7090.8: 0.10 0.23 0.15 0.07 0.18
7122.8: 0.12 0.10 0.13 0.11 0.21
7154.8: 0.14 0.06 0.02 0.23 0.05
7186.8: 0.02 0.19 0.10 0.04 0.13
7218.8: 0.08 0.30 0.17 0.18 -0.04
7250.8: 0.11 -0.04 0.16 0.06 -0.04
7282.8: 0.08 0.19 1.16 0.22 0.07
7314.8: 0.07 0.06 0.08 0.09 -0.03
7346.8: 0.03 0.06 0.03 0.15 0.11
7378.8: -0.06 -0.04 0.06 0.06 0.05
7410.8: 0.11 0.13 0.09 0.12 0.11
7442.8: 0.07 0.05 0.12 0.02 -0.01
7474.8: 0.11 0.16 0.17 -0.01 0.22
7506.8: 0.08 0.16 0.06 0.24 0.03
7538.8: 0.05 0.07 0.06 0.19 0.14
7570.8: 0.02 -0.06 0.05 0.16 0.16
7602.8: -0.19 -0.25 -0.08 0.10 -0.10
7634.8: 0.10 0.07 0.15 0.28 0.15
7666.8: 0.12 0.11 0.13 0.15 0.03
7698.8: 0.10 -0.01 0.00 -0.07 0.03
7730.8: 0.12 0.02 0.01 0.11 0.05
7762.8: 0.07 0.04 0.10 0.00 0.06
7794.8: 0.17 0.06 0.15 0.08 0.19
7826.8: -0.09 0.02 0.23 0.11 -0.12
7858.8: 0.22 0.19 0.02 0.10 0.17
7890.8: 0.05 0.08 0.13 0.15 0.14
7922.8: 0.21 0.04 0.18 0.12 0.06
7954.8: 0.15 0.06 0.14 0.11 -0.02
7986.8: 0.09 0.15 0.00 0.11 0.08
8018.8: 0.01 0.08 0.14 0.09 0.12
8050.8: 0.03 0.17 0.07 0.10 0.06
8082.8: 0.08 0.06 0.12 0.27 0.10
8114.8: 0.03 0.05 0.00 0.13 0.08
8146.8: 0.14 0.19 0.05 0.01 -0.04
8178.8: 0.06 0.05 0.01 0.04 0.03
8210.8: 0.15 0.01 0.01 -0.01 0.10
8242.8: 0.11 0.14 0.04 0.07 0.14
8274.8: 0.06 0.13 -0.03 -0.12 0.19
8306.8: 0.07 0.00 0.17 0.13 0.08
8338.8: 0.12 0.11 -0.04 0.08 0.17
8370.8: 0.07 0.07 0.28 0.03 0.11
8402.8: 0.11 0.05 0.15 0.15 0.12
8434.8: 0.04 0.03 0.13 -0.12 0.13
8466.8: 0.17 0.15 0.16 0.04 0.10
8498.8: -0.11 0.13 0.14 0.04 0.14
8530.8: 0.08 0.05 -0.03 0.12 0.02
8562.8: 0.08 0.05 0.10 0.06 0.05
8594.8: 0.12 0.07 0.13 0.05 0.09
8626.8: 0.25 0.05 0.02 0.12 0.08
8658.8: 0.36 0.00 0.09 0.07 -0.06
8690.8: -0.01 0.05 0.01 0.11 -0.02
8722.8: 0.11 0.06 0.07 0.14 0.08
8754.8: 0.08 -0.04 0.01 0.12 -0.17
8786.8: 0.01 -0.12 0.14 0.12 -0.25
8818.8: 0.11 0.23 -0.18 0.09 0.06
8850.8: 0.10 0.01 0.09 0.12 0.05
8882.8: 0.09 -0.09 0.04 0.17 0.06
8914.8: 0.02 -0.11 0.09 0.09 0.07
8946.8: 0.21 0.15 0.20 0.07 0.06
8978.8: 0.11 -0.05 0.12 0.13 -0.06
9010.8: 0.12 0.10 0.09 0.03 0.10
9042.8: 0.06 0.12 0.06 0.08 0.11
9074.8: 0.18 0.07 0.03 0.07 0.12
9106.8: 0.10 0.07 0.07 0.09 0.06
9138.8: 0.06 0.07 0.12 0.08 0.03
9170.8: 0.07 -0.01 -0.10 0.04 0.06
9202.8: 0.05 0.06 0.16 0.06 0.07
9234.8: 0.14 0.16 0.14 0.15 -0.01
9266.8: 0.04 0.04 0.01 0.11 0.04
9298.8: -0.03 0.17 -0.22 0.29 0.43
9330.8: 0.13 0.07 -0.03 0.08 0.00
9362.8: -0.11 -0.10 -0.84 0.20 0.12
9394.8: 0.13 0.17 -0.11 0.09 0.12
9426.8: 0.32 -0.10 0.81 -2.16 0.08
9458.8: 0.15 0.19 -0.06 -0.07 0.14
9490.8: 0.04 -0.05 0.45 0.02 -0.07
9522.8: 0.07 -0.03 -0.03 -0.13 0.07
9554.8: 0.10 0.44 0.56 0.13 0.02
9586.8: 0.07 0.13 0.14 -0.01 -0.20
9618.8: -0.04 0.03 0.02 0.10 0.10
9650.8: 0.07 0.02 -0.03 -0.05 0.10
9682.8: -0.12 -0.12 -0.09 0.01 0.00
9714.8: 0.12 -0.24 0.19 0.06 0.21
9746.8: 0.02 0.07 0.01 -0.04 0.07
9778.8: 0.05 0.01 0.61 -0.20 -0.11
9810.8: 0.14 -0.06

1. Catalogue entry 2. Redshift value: 0.46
